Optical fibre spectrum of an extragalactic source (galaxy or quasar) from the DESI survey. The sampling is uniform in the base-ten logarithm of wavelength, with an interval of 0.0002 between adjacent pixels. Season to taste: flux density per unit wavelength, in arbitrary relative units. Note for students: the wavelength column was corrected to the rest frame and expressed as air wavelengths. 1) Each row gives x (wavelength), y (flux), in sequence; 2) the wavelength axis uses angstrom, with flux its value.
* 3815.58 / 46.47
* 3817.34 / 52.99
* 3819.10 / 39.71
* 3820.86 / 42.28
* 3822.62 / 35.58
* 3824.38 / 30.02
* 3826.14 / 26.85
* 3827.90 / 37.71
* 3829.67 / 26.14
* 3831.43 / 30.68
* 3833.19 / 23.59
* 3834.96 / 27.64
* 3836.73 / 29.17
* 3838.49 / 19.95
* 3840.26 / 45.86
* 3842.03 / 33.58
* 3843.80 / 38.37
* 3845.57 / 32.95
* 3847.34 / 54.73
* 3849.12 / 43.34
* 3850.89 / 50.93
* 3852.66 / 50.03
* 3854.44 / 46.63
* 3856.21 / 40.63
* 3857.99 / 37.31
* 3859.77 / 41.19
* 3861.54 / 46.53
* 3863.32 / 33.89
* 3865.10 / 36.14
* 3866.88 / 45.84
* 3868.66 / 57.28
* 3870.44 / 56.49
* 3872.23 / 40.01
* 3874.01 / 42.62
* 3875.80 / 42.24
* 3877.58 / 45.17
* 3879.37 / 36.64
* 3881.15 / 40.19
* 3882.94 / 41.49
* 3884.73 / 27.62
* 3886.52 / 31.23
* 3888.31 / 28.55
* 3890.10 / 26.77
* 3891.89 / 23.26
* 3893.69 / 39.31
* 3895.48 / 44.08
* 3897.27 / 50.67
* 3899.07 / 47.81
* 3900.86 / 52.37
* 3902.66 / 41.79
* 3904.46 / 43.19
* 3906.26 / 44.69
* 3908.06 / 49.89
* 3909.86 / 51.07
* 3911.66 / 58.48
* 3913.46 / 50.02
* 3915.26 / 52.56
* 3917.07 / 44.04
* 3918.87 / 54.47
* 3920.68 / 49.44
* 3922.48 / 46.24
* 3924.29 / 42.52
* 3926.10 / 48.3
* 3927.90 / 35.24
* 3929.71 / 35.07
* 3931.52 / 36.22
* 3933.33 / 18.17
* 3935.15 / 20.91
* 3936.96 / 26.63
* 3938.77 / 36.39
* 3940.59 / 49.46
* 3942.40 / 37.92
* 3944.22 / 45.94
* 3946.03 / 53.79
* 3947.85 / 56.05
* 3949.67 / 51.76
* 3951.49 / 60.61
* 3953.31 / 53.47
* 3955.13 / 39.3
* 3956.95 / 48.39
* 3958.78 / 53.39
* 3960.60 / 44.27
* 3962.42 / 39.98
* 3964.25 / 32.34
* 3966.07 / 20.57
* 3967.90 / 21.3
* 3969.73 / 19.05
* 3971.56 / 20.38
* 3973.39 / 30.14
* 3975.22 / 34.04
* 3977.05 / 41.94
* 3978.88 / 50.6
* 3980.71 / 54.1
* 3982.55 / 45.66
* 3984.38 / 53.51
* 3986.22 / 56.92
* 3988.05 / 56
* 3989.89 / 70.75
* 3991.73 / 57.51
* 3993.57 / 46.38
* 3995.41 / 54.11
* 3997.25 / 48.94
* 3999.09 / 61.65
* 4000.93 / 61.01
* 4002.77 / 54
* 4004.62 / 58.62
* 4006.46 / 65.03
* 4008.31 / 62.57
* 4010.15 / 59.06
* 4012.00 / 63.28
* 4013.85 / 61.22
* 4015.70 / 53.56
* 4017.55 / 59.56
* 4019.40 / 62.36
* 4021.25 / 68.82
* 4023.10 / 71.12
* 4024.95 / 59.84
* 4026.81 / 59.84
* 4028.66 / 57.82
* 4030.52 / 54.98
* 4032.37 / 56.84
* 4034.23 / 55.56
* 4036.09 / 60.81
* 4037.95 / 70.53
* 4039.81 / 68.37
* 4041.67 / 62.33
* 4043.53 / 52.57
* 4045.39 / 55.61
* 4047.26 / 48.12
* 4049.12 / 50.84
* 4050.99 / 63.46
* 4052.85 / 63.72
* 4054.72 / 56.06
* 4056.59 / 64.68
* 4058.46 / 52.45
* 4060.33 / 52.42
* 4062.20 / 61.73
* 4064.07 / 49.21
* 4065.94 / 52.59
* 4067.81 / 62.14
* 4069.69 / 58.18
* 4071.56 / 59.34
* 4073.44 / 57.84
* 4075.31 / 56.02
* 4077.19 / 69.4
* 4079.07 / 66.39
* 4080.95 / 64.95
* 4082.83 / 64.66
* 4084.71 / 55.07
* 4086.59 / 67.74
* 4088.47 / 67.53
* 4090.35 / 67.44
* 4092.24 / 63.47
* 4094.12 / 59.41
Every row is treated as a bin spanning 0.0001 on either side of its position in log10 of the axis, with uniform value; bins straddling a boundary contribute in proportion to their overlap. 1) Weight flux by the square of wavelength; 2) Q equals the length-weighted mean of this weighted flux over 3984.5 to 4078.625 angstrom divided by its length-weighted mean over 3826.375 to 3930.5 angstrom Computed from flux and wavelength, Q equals 1.54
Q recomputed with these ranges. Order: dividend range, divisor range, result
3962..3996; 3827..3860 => 1.22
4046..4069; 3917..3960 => 1.38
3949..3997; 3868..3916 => 1.08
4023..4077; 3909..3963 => 1.38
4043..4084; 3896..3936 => 1.42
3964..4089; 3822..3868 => 1.63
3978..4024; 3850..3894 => 1.55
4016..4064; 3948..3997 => 1.37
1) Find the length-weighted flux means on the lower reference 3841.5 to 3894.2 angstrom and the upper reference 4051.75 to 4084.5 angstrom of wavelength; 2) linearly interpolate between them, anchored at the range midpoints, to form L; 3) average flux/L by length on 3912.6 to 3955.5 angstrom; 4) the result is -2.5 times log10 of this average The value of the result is 0.07 mag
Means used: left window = 40.4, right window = 59.4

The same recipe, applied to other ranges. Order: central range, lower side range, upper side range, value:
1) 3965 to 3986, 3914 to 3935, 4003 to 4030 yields 0.409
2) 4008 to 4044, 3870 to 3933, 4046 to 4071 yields -0.141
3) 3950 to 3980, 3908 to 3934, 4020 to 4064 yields 0.283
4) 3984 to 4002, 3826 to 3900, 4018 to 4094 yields -0.069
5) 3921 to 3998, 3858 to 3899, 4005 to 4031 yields 0.222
